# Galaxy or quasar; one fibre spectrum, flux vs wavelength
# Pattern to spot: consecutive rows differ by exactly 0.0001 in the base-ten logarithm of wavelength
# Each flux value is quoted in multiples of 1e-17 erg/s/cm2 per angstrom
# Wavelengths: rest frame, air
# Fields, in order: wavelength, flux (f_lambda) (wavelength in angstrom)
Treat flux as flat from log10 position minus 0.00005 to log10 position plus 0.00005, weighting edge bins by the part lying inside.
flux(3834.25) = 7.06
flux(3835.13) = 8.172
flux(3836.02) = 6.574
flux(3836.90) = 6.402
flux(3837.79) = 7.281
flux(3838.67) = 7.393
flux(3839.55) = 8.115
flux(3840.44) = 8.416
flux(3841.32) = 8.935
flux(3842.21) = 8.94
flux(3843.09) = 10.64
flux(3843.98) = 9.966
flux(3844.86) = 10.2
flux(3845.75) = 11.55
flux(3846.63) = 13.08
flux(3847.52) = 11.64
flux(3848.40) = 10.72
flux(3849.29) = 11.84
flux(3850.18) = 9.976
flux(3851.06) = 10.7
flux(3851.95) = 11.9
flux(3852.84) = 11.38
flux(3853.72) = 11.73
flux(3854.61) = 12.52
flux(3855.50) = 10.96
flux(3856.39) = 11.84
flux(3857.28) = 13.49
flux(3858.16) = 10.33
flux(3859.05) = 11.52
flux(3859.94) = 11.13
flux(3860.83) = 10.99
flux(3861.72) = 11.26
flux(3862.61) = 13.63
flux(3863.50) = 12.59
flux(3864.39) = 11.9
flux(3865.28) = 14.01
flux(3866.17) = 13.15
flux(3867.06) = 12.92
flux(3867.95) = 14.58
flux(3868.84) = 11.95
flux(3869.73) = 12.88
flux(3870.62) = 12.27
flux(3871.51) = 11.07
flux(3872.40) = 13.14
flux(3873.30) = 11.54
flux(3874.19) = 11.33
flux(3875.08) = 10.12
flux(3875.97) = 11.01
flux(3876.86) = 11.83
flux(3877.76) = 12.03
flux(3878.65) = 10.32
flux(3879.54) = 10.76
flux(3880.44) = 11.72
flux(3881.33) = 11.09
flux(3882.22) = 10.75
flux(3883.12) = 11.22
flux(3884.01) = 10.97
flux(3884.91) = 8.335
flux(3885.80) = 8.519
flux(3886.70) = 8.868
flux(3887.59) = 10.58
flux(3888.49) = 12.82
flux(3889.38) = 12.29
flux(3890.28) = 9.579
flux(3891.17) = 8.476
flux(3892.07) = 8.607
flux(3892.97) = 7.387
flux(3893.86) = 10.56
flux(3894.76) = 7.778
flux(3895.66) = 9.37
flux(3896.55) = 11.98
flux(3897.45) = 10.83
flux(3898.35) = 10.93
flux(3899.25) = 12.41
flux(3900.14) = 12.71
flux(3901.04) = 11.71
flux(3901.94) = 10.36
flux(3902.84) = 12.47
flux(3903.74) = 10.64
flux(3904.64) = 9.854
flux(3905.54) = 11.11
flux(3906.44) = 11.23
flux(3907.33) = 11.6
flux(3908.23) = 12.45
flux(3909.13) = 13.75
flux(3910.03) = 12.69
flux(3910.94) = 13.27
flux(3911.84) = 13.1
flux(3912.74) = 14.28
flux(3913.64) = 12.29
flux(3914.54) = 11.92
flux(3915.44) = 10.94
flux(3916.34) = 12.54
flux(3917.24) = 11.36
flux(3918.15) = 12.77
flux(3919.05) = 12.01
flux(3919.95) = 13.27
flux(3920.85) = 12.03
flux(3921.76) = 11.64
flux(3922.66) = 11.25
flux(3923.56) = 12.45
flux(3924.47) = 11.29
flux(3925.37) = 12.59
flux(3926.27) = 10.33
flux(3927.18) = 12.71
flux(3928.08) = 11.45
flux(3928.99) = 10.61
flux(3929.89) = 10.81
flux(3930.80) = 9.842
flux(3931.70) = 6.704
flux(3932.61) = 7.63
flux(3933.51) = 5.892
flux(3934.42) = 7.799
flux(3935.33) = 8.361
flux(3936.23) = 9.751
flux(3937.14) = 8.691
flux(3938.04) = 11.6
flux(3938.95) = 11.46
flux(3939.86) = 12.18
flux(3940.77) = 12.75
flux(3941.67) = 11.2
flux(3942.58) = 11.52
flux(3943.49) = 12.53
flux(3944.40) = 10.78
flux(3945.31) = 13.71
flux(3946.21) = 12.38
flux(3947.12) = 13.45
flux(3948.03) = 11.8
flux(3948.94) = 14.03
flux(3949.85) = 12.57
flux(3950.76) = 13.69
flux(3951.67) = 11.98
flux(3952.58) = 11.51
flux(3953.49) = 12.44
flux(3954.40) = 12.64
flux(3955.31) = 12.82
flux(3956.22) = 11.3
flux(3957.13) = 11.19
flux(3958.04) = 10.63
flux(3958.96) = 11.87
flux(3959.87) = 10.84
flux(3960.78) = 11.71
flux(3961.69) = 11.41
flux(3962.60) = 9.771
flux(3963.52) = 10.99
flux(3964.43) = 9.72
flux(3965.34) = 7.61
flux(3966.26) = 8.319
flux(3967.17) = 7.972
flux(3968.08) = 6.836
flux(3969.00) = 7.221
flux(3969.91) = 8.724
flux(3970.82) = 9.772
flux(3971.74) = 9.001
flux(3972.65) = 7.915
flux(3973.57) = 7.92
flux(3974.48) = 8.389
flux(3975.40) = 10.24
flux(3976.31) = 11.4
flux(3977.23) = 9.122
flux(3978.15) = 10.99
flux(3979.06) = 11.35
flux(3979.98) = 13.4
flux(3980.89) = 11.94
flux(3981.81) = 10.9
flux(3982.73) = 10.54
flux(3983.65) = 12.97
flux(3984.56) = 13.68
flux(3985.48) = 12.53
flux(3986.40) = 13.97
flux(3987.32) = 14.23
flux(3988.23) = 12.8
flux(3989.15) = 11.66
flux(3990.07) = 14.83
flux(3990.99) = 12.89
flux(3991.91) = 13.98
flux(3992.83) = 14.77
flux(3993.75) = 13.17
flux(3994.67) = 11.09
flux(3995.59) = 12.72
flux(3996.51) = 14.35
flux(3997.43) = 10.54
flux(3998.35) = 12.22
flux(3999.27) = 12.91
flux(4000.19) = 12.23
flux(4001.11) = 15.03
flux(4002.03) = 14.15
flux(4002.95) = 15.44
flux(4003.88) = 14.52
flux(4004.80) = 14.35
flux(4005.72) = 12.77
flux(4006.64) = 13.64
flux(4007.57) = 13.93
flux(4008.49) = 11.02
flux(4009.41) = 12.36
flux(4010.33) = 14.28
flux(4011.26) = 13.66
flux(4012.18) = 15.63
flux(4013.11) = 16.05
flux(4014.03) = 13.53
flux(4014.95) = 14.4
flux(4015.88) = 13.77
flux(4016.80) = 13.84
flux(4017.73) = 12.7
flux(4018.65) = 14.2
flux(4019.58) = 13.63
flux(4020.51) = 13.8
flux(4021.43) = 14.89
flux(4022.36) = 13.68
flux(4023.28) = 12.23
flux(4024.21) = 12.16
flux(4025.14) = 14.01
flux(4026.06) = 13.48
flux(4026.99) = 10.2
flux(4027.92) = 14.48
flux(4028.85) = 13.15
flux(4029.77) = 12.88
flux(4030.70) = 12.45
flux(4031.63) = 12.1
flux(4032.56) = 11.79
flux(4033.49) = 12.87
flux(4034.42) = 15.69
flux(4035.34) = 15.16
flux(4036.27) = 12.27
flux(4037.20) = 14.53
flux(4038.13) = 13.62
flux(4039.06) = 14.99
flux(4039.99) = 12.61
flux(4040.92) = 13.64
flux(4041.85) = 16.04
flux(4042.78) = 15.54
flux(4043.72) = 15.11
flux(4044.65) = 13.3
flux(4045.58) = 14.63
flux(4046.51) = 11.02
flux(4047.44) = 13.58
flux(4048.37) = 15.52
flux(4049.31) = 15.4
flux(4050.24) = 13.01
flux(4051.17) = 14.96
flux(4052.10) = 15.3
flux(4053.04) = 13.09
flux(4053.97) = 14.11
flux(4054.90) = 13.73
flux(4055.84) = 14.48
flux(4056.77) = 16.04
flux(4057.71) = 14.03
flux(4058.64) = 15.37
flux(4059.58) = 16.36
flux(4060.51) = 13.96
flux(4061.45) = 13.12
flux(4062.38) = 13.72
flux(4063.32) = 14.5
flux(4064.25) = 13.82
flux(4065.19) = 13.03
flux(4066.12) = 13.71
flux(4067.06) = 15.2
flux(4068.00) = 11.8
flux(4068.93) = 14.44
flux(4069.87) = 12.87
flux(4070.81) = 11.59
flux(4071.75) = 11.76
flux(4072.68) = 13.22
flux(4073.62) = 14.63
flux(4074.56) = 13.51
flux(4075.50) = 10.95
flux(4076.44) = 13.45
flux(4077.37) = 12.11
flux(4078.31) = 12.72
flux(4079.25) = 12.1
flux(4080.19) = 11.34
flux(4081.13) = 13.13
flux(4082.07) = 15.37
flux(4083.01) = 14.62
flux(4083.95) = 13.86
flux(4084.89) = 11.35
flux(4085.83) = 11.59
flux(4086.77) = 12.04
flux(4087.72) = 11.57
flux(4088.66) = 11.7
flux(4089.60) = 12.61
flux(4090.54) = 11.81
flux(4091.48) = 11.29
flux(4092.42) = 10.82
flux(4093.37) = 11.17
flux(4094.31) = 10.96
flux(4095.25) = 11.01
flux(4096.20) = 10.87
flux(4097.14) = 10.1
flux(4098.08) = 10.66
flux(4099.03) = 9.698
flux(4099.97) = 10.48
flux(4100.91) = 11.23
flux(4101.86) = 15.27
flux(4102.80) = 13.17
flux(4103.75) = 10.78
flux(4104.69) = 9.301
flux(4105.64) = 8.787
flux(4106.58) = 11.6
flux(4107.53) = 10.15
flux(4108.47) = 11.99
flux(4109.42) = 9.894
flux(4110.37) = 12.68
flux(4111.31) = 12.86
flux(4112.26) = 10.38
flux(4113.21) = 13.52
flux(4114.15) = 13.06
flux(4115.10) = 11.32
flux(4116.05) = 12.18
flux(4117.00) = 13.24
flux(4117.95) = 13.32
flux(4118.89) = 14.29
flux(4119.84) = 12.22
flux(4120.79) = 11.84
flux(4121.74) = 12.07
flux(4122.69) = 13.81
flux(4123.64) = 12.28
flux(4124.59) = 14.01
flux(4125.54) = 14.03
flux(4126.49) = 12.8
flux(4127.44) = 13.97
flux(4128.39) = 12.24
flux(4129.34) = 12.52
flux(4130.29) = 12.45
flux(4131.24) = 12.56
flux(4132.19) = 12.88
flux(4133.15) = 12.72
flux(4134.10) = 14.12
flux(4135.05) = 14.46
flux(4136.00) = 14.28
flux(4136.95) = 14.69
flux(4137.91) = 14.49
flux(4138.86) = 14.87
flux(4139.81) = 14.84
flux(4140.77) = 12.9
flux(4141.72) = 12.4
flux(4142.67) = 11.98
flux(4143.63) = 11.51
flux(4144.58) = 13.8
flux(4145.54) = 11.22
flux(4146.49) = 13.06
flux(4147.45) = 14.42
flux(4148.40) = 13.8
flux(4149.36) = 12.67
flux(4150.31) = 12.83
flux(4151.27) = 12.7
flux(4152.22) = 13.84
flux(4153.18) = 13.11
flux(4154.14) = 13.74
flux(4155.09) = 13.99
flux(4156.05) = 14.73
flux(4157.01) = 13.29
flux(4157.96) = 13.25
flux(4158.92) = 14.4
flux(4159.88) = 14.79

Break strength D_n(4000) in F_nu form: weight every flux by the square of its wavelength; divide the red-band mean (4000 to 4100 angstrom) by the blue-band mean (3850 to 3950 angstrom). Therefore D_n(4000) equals 1.3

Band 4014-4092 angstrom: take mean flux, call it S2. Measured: 13.5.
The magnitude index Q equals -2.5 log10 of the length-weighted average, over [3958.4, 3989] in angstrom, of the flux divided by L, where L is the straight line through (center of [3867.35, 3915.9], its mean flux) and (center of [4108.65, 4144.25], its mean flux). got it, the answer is 0.13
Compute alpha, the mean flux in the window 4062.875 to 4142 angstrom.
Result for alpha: 12.5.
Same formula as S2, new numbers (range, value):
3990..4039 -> 13.5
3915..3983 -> 10.8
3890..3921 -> 11.4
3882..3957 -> 11.2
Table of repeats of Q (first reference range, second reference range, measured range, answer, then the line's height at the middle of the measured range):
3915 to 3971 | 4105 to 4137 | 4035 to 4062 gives -0.197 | 11.9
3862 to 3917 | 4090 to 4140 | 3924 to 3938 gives 0.194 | 11.6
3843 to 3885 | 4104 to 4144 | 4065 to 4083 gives -0.050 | 12.5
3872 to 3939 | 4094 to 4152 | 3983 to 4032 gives -0.150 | 11.7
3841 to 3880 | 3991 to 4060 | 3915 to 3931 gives 0.066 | 12.4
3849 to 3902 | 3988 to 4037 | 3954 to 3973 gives 0.262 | 12.6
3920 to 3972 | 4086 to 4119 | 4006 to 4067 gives -0.227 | 11.2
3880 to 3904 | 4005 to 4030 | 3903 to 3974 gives 0.049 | 11.6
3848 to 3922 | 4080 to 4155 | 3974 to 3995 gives -0.027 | 11.9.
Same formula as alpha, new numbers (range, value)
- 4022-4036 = 13.1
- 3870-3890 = 11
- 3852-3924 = 11.5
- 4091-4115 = 11.3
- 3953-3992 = 10.9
